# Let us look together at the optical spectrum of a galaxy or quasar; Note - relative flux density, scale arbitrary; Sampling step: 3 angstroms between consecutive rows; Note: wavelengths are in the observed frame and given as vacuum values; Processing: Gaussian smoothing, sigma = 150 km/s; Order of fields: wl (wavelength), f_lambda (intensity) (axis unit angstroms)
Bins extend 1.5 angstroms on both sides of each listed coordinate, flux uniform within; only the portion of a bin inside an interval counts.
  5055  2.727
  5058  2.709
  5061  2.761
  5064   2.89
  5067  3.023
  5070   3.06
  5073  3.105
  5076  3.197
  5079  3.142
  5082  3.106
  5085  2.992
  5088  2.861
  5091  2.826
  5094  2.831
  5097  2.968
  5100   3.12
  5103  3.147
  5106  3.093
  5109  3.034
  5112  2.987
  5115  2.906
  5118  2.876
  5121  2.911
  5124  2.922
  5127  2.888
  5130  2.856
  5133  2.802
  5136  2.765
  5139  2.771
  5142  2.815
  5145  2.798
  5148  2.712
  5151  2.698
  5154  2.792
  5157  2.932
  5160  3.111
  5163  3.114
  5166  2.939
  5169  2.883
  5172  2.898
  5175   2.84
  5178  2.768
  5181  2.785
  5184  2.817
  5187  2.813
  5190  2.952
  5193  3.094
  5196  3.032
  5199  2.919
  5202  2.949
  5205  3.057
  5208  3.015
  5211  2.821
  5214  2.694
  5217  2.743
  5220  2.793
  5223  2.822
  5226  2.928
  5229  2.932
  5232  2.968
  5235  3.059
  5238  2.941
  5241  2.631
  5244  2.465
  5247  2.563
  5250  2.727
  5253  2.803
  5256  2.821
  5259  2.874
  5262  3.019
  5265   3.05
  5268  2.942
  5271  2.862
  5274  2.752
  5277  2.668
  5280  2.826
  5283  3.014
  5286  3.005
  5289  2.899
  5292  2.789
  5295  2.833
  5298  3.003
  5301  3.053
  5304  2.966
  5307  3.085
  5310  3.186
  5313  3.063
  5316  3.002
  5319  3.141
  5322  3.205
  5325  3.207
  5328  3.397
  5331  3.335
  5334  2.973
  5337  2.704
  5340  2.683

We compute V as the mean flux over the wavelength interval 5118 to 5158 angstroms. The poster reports 2.82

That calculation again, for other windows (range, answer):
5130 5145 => 2.8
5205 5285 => 2.84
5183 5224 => 2.9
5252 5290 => 2.89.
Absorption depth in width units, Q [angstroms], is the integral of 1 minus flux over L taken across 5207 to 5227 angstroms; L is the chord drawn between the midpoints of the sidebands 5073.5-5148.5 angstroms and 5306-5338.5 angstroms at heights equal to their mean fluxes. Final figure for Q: 1.4 angstroms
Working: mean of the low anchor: 2.94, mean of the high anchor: 3.12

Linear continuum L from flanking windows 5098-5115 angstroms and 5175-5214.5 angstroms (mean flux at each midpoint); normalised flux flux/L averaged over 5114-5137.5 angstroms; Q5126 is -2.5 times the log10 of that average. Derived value 0.06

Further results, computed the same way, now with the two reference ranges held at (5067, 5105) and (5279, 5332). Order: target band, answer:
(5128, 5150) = 0.09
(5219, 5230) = 0.06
